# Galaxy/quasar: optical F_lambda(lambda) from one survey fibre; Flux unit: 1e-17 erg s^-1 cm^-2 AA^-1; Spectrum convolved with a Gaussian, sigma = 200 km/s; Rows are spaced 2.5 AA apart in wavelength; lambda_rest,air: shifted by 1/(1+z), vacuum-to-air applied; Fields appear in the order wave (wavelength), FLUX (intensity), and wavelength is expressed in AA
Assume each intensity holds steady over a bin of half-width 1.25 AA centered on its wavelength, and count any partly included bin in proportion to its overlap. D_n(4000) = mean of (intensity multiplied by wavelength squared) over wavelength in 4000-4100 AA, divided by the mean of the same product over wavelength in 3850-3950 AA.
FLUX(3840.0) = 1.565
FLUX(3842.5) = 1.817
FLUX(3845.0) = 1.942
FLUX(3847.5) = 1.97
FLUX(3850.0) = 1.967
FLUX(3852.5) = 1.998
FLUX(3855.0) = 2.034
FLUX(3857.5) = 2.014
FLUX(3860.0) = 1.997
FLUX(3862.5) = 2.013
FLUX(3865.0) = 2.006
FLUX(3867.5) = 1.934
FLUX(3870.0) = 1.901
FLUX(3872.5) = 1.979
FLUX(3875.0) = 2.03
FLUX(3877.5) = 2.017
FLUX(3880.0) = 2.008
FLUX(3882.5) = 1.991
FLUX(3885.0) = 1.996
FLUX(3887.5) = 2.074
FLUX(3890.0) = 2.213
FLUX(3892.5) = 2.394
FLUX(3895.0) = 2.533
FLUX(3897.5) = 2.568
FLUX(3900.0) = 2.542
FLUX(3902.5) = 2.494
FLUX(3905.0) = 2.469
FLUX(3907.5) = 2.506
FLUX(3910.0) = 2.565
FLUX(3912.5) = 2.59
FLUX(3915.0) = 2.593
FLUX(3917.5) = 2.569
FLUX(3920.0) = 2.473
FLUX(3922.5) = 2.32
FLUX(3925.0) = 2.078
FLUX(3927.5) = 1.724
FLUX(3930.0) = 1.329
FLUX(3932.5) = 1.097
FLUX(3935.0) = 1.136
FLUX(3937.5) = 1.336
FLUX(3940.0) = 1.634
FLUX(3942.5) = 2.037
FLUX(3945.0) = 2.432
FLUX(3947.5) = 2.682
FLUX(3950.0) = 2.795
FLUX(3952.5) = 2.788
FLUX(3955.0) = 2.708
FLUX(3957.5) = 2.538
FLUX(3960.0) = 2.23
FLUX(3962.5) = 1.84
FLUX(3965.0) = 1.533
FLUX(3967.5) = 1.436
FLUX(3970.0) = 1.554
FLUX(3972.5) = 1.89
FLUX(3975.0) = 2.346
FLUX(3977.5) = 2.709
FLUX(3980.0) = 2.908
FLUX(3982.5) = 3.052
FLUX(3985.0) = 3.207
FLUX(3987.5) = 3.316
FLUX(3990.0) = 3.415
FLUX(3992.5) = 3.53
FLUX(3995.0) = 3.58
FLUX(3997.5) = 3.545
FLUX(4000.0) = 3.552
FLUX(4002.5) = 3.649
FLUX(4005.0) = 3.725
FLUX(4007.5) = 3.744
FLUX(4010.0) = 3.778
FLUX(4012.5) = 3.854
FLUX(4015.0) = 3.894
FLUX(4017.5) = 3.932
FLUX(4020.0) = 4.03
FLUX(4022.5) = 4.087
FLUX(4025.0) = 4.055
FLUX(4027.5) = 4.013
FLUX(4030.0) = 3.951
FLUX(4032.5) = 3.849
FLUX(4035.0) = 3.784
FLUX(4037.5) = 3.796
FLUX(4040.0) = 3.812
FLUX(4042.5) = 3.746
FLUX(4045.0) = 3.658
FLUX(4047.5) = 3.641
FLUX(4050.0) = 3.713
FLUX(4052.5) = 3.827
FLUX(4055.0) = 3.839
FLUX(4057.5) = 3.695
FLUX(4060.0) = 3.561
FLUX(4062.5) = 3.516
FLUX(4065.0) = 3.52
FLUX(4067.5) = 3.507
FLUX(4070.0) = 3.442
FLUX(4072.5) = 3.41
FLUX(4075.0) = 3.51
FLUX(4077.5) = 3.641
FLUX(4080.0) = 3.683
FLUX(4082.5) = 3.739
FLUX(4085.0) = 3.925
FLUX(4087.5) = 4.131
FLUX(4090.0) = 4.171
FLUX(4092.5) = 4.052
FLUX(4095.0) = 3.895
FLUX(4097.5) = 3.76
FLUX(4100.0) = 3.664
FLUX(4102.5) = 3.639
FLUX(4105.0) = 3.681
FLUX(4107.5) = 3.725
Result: 1.92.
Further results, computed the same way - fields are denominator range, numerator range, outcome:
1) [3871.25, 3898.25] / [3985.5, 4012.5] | 1.76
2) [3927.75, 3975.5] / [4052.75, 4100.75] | 2.03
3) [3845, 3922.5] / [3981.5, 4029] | 1.77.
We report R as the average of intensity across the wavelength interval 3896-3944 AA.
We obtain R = 2.11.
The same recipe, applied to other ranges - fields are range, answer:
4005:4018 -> 3.82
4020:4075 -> 3.74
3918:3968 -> 2.02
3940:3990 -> 2.43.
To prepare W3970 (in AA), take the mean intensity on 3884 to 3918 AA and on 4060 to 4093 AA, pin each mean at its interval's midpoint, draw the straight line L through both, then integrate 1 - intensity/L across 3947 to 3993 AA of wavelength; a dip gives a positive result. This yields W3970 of 6.35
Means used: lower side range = 2.44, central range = 2.53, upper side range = 3.7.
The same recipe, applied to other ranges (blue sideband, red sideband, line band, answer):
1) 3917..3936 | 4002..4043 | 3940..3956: -1.47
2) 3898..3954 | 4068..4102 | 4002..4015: -3.28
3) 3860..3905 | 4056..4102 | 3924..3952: 7.99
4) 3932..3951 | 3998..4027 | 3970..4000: 1.13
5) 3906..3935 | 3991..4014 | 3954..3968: 3.90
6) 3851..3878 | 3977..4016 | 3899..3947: 9.34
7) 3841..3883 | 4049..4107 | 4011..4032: -4.56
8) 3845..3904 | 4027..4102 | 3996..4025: -4.64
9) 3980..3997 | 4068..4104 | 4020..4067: -2.88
